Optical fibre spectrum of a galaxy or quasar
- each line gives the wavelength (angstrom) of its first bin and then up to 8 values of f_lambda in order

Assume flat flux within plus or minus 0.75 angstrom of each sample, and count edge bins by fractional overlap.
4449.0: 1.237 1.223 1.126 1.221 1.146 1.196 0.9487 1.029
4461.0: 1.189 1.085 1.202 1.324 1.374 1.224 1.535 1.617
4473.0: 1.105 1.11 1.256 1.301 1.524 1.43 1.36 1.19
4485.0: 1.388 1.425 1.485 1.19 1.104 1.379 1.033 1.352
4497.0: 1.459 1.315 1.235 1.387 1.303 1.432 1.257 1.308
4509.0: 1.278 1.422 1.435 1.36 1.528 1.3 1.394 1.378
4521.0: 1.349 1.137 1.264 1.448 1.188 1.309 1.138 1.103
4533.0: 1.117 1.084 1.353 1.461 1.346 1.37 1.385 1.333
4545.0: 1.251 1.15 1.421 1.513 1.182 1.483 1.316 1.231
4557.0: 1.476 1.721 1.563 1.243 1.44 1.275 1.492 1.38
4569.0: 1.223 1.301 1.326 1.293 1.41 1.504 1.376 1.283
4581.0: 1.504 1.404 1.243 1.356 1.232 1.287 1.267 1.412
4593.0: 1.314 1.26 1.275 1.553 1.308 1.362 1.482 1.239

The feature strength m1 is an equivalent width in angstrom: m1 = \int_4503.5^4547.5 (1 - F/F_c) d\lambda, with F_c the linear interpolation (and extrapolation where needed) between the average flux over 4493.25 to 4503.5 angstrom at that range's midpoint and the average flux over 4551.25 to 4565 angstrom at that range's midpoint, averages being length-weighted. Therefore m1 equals 1.3 angstrom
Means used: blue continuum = 1.3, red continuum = 1.41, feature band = 1.31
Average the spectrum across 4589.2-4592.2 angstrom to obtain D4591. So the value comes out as 1.34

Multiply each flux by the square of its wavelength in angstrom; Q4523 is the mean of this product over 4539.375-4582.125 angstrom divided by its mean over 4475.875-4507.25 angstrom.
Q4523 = 1.07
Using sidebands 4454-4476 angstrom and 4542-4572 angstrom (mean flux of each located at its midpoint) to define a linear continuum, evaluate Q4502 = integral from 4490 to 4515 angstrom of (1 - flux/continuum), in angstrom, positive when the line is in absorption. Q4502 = -0.8 angstrom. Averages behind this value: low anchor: 1.22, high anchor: 1.37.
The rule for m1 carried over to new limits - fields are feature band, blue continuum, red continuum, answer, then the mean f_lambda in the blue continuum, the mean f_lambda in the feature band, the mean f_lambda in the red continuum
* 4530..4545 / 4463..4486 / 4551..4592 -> 0.88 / 1.33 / 1.27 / 1.37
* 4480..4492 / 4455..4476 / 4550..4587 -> -0.64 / 1.22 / 1.32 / 1.37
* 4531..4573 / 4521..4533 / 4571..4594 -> -1.99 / 1.23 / 1.34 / 1.35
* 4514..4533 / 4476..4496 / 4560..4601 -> 0.59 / 1.32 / 1.29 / 1.35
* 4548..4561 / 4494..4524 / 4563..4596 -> -0.88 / 1.34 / 1.43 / 1.34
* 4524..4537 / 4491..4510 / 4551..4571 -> 1.17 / 1.3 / 1.22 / 1.39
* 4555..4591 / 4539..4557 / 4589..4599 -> -0.78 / 1.34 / 1.37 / 1.34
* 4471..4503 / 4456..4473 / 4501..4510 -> -0.61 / 1.24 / 1.31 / 1.33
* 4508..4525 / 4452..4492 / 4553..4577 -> -0.35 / 1.27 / 1.35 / 1.39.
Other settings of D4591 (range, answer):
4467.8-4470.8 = 1.39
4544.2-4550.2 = 1.33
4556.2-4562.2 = 1.5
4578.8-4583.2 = 1.4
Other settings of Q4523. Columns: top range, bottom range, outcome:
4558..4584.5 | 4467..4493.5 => 1.09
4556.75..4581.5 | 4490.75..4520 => 1.08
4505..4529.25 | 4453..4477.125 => 1.12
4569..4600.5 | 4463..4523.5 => 1.05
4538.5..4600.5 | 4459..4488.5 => 1.08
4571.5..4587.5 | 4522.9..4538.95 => 1.11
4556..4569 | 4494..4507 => 1.11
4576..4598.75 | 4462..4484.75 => 1.08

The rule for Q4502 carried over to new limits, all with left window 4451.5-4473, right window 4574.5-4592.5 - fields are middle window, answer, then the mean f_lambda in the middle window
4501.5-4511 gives -0.46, 1.34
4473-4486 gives -0.67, 1.31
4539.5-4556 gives -0.19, 1.33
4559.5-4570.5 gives -0.24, 1.36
